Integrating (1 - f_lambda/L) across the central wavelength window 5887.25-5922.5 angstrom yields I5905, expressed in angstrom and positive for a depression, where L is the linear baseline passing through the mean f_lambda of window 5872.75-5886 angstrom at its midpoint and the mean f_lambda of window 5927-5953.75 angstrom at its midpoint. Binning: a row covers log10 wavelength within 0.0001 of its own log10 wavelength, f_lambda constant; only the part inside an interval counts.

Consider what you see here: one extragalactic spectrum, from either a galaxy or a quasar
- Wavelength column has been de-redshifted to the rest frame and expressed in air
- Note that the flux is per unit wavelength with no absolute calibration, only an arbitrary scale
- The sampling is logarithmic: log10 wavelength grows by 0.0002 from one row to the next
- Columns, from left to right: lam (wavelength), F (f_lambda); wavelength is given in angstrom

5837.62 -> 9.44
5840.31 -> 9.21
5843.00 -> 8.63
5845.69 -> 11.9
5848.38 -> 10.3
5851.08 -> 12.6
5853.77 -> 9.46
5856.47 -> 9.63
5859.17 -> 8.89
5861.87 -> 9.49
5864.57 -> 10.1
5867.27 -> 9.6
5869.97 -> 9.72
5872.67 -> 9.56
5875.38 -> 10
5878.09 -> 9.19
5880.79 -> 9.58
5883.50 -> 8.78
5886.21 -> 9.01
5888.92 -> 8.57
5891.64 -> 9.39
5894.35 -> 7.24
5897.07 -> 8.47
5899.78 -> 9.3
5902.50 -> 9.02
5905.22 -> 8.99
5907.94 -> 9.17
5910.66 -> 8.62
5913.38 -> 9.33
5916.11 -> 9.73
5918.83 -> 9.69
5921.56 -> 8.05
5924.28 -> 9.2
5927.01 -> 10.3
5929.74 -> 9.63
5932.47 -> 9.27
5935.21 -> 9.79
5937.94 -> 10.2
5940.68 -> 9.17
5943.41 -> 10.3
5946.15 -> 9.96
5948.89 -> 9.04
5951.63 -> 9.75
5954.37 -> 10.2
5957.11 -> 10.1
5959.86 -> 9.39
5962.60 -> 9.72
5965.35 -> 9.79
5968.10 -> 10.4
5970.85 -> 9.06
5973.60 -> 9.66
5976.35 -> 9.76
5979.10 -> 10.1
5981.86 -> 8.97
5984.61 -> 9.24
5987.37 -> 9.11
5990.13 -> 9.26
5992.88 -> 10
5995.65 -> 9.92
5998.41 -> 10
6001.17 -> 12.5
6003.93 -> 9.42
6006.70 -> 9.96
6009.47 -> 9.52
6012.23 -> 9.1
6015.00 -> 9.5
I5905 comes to 2.3 angstrom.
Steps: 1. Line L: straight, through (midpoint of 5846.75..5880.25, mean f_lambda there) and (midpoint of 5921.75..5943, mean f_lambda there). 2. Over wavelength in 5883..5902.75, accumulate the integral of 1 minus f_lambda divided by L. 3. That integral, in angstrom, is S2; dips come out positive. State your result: 2.14 angstrom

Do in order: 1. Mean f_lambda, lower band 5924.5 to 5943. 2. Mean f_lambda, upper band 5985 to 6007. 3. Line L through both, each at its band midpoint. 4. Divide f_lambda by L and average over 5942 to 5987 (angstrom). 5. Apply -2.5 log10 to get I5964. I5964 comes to 0.02 mag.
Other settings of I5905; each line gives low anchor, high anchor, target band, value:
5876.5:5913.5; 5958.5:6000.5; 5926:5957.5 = -1.58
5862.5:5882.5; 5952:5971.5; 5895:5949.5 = 2.33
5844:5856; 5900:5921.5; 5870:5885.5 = 1.03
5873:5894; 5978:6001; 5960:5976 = -0.16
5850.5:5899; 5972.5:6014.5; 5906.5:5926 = 0.74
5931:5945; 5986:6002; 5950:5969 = -0.04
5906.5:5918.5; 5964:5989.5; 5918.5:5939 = -0.37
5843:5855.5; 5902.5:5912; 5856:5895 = 2.59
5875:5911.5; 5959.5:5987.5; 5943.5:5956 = -0.54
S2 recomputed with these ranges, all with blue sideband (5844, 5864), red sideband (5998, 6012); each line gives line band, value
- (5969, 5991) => 1.7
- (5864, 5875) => 0.6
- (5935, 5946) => 0.4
